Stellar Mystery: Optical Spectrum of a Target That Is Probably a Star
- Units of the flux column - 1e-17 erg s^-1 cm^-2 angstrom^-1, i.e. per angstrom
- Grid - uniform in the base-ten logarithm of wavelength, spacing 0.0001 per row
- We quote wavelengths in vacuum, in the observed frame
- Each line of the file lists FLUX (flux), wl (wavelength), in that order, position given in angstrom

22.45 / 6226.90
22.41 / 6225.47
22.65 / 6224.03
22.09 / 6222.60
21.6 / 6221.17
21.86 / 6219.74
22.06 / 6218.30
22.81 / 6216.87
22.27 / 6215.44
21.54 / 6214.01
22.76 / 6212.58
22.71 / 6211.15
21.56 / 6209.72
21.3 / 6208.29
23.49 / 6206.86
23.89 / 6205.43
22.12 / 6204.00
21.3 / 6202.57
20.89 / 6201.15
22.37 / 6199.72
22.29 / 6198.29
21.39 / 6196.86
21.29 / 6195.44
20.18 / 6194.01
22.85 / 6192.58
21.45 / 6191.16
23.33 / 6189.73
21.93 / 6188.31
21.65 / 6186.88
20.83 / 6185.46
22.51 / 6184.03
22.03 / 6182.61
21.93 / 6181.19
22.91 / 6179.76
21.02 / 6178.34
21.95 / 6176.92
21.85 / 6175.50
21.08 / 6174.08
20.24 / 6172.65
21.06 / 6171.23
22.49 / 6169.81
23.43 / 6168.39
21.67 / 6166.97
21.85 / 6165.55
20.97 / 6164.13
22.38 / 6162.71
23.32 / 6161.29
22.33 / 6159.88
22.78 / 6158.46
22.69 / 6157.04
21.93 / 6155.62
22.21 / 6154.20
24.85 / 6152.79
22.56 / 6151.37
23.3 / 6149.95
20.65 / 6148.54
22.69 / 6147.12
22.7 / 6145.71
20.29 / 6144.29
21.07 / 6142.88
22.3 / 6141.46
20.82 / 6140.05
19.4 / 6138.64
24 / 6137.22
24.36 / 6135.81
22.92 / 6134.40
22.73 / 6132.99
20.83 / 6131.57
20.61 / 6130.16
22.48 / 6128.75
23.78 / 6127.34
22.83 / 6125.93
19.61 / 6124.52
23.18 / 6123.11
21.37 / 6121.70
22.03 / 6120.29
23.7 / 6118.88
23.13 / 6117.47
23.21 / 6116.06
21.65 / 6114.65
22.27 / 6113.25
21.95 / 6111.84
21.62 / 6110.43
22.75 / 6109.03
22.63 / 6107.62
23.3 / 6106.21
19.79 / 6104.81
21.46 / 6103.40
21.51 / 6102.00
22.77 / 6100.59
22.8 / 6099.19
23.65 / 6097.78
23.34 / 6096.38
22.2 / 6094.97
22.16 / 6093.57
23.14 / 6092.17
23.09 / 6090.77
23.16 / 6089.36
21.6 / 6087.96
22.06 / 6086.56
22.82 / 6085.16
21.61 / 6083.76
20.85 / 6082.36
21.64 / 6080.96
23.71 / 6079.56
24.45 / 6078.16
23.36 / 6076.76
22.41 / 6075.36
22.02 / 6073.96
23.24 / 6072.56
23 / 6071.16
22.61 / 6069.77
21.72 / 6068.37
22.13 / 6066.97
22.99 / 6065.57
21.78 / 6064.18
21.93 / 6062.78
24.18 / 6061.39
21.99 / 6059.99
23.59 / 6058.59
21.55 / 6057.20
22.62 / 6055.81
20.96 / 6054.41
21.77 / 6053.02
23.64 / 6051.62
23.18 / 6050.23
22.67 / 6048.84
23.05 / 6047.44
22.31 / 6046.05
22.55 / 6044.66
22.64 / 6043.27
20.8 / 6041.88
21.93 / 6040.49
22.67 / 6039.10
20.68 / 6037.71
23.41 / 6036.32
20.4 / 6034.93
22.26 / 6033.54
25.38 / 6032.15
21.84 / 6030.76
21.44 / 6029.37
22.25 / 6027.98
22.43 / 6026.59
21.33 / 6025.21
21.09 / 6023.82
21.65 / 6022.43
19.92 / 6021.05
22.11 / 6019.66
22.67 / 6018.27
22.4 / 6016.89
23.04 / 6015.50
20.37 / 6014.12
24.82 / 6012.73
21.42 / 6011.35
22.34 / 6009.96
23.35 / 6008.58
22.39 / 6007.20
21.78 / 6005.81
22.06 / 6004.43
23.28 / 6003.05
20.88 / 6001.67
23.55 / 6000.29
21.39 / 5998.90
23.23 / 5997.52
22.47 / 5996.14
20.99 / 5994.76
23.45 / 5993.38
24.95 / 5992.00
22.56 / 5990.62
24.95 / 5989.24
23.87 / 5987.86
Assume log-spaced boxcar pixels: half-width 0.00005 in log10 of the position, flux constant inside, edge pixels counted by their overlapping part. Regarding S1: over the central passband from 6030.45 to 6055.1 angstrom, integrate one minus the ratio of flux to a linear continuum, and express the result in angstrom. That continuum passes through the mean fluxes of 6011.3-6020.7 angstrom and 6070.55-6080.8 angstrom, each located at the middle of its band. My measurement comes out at 0.37 angstrom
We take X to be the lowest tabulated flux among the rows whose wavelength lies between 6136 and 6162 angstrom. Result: 19.4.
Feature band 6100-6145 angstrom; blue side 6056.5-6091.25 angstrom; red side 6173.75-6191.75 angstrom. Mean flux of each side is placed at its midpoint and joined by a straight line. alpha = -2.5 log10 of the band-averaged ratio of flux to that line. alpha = 0.01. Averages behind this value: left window 22.5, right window 21.9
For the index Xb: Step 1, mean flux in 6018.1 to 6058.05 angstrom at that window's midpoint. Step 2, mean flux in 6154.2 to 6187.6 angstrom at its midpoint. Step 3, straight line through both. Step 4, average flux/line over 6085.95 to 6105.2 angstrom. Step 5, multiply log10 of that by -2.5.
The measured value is -0.016 mag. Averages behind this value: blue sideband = 22.1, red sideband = 22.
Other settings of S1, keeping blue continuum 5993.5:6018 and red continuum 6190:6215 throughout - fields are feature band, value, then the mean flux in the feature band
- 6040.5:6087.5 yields -0.4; 22.5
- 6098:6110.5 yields 0.0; 22.2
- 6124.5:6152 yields 0.1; 22.1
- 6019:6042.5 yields 0.5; 21.9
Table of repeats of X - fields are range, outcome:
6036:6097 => 20.68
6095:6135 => 19.61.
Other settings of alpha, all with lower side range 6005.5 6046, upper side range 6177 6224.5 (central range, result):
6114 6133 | -0.01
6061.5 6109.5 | -0.02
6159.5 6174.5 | 0.01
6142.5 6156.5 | -0.01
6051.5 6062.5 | -0.02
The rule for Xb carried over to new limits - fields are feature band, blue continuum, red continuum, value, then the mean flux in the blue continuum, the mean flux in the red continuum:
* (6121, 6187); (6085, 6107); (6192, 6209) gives 0.00 mag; 22.4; 21.9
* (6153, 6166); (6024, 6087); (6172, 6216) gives -0.02 mag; 22.4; 21.9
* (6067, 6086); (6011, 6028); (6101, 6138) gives -0.02 mag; 22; 22.3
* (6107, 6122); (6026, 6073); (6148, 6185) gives -0.01 mag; 22.4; 22.2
